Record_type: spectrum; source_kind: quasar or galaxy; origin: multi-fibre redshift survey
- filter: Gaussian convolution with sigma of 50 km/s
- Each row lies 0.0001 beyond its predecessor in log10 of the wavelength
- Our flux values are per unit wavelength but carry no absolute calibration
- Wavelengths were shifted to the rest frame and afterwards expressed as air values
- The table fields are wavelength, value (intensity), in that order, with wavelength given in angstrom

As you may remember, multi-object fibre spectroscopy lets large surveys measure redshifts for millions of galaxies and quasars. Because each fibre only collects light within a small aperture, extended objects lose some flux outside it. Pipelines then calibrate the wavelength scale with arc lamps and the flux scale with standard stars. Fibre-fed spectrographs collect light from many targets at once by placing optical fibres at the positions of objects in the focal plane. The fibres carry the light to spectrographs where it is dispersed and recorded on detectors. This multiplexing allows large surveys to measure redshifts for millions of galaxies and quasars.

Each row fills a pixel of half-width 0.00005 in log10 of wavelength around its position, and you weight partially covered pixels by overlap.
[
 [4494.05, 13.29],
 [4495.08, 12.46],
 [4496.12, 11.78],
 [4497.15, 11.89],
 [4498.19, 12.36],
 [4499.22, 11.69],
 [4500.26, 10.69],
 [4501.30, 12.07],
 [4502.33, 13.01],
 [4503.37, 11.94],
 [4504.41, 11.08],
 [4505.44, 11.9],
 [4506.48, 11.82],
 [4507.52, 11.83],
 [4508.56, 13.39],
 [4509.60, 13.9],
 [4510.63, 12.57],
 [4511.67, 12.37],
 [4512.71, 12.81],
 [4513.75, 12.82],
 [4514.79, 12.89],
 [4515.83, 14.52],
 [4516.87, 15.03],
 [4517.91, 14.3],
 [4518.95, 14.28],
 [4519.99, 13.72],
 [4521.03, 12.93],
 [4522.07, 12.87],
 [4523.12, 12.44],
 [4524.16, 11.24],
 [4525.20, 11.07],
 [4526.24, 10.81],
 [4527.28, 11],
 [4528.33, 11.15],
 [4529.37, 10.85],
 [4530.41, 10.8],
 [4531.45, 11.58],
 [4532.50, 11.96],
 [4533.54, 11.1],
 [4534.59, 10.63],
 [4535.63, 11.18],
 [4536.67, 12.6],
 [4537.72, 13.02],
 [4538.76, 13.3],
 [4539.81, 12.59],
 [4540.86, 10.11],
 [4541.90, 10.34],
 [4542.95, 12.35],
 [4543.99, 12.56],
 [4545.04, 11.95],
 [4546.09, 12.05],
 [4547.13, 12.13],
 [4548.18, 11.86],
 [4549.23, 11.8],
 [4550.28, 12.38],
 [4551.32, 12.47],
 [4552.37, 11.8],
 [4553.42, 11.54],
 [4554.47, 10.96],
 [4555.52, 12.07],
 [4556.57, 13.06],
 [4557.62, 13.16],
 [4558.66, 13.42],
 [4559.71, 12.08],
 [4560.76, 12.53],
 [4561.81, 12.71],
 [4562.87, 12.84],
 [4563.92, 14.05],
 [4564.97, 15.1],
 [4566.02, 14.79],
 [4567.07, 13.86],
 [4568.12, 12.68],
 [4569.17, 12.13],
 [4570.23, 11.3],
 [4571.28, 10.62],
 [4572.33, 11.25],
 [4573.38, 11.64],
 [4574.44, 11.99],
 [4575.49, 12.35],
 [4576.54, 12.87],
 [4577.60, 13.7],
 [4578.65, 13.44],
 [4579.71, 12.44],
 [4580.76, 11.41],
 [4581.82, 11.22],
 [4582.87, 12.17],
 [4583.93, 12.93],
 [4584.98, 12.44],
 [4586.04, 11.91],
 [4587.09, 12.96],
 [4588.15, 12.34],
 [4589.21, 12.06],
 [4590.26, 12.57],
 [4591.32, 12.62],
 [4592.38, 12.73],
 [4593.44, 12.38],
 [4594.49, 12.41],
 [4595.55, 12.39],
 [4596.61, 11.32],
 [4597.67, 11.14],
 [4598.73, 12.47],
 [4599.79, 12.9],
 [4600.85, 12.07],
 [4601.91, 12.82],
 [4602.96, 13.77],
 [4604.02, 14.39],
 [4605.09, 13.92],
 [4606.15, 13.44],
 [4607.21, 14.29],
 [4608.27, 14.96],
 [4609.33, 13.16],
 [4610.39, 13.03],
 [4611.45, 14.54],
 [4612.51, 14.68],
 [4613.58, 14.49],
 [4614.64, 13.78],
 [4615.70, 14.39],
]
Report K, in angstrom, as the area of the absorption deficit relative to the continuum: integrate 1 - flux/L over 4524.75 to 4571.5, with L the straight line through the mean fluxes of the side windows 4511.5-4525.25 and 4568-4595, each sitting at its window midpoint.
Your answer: 2.3 angstrom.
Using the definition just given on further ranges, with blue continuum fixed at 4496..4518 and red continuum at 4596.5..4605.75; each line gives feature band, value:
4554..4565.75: -0.2 angstrom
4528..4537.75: 0.9 angstrom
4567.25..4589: 0.9 angstrom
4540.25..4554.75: 1.1 angstrom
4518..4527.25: 0.1 angstrom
